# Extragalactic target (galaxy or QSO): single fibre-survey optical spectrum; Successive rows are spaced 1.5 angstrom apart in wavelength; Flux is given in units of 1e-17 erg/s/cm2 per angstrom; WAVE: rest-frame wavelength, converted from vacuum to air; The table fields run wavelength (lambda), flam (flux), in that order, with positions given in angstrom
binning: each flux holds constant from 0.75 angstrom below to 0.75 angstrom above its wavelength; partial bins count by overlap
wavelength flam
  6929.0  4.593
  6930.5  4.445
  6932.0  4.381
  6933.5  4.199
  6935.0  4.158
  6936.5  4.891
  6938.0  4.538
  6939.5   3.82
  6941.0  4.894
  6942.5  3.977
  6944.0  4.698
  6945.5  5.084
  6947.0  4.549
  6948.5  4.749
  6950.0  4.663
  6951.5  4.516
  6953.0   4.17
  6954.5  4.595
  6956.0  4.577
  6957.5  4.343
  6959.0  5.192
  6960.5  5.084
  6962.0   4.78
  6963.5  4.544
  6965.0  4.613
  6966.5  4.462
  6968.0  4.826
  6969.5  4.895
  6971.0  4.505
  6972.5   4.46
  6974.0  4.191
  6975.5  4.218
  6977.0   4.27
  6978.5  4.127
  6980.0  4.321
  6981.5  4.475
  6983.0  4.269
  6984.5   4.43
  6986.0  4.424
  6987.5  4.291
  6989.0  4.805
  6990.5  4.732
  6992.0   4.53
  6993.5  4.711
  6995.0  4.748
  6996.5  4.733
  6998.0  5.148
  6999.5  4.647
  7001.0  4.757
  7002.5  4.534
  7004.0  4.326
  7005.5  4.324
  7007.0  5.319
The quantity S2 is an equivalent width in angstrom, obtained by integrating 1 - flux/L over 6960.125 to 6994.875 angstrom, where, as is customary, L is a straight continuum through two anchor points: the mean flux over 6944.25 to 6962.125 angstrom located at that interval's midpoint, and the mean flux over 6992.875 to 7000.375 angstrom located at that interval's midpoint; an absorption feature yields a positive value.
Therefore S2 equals 1.7 angstrom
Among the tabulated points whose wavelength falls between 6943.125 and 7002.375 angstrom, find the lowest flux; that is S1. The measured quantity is 4.127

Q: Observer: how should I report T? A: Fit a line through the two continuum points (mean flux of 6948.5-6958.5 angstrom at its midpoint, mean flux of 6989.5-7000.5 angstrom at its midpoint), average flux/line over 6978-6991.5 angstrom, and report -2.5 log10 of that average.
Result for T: 0.06 mag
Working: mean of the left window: 4.52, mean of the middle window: 4.44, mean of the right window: 4.75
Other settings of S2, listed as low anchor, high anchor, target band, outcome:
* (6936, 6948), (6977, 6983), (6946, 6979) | -1.1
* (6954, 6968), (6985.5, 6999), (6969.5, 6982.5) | 0.9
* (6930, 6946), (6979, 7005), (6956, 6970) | -0.7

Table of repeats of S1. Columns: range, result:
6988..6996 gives 4.53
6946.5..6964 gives 4.17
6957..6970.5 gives 4.343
